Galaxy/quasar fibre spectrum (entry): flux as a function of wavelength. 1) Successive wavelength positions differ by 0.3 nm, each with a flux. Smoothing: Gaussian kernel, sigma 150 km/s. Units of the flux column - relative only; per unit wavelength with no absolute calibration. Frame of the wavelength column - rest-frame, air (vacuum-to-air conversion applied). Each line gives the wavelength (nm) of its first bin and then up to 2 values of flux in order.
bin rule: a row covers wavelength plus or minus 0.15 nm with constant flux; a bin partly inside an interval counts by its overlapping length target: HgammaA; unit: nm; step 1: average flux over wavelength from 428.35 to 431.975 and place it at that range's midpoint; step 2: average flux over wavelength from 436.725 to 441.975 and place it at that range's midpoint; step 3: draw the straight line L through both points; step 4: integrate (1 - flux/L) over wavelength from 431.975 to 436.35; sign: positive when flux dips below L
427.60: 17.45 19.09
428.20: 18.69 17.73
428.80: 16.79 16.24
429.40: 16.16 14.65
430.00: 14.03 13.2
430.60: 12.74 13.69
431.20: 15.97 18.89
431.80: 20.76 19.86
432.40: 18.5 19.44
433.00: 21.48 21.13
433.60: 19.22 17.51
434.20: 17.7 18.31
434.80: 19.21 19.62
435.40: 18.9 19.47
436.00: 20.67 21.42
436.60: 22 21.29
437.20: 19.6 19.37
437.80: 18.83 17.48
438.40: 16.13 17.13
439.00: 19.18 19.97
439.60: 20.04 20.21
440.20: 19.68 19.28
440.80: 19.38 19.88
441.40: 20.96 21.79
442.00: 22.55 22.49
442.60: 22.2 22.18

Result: -0.49 nm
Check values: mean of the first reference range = 15.9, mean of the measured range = 19.4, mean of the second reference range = 19.5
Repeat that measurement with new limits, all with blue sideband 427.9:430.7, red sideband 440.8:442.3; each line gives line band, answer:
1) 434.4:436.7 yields -0.17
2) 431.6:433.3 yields -0.28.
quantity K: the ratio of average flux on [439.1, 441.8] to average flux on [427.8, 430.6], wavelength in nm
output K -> 1.3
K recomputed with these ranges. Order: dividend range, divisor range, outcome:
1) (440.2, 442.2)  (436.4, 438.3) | 1.05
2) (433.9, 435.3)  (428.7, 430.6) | 1.24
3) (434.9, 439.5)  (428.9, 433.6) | 1.13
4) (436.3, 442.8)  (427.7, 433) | 1.18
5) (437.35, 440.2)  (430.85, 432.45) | 1.03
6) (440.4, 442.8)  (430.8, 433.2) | 1.13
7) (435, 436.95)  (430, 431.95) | 1.30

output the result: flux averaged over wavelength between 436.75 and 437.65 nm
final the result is 20.1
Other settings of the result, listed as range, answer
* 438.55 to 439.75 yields 19.1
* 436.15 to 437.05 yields 21.6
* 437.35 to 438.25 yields 18.6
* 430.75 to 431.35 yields 14.8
